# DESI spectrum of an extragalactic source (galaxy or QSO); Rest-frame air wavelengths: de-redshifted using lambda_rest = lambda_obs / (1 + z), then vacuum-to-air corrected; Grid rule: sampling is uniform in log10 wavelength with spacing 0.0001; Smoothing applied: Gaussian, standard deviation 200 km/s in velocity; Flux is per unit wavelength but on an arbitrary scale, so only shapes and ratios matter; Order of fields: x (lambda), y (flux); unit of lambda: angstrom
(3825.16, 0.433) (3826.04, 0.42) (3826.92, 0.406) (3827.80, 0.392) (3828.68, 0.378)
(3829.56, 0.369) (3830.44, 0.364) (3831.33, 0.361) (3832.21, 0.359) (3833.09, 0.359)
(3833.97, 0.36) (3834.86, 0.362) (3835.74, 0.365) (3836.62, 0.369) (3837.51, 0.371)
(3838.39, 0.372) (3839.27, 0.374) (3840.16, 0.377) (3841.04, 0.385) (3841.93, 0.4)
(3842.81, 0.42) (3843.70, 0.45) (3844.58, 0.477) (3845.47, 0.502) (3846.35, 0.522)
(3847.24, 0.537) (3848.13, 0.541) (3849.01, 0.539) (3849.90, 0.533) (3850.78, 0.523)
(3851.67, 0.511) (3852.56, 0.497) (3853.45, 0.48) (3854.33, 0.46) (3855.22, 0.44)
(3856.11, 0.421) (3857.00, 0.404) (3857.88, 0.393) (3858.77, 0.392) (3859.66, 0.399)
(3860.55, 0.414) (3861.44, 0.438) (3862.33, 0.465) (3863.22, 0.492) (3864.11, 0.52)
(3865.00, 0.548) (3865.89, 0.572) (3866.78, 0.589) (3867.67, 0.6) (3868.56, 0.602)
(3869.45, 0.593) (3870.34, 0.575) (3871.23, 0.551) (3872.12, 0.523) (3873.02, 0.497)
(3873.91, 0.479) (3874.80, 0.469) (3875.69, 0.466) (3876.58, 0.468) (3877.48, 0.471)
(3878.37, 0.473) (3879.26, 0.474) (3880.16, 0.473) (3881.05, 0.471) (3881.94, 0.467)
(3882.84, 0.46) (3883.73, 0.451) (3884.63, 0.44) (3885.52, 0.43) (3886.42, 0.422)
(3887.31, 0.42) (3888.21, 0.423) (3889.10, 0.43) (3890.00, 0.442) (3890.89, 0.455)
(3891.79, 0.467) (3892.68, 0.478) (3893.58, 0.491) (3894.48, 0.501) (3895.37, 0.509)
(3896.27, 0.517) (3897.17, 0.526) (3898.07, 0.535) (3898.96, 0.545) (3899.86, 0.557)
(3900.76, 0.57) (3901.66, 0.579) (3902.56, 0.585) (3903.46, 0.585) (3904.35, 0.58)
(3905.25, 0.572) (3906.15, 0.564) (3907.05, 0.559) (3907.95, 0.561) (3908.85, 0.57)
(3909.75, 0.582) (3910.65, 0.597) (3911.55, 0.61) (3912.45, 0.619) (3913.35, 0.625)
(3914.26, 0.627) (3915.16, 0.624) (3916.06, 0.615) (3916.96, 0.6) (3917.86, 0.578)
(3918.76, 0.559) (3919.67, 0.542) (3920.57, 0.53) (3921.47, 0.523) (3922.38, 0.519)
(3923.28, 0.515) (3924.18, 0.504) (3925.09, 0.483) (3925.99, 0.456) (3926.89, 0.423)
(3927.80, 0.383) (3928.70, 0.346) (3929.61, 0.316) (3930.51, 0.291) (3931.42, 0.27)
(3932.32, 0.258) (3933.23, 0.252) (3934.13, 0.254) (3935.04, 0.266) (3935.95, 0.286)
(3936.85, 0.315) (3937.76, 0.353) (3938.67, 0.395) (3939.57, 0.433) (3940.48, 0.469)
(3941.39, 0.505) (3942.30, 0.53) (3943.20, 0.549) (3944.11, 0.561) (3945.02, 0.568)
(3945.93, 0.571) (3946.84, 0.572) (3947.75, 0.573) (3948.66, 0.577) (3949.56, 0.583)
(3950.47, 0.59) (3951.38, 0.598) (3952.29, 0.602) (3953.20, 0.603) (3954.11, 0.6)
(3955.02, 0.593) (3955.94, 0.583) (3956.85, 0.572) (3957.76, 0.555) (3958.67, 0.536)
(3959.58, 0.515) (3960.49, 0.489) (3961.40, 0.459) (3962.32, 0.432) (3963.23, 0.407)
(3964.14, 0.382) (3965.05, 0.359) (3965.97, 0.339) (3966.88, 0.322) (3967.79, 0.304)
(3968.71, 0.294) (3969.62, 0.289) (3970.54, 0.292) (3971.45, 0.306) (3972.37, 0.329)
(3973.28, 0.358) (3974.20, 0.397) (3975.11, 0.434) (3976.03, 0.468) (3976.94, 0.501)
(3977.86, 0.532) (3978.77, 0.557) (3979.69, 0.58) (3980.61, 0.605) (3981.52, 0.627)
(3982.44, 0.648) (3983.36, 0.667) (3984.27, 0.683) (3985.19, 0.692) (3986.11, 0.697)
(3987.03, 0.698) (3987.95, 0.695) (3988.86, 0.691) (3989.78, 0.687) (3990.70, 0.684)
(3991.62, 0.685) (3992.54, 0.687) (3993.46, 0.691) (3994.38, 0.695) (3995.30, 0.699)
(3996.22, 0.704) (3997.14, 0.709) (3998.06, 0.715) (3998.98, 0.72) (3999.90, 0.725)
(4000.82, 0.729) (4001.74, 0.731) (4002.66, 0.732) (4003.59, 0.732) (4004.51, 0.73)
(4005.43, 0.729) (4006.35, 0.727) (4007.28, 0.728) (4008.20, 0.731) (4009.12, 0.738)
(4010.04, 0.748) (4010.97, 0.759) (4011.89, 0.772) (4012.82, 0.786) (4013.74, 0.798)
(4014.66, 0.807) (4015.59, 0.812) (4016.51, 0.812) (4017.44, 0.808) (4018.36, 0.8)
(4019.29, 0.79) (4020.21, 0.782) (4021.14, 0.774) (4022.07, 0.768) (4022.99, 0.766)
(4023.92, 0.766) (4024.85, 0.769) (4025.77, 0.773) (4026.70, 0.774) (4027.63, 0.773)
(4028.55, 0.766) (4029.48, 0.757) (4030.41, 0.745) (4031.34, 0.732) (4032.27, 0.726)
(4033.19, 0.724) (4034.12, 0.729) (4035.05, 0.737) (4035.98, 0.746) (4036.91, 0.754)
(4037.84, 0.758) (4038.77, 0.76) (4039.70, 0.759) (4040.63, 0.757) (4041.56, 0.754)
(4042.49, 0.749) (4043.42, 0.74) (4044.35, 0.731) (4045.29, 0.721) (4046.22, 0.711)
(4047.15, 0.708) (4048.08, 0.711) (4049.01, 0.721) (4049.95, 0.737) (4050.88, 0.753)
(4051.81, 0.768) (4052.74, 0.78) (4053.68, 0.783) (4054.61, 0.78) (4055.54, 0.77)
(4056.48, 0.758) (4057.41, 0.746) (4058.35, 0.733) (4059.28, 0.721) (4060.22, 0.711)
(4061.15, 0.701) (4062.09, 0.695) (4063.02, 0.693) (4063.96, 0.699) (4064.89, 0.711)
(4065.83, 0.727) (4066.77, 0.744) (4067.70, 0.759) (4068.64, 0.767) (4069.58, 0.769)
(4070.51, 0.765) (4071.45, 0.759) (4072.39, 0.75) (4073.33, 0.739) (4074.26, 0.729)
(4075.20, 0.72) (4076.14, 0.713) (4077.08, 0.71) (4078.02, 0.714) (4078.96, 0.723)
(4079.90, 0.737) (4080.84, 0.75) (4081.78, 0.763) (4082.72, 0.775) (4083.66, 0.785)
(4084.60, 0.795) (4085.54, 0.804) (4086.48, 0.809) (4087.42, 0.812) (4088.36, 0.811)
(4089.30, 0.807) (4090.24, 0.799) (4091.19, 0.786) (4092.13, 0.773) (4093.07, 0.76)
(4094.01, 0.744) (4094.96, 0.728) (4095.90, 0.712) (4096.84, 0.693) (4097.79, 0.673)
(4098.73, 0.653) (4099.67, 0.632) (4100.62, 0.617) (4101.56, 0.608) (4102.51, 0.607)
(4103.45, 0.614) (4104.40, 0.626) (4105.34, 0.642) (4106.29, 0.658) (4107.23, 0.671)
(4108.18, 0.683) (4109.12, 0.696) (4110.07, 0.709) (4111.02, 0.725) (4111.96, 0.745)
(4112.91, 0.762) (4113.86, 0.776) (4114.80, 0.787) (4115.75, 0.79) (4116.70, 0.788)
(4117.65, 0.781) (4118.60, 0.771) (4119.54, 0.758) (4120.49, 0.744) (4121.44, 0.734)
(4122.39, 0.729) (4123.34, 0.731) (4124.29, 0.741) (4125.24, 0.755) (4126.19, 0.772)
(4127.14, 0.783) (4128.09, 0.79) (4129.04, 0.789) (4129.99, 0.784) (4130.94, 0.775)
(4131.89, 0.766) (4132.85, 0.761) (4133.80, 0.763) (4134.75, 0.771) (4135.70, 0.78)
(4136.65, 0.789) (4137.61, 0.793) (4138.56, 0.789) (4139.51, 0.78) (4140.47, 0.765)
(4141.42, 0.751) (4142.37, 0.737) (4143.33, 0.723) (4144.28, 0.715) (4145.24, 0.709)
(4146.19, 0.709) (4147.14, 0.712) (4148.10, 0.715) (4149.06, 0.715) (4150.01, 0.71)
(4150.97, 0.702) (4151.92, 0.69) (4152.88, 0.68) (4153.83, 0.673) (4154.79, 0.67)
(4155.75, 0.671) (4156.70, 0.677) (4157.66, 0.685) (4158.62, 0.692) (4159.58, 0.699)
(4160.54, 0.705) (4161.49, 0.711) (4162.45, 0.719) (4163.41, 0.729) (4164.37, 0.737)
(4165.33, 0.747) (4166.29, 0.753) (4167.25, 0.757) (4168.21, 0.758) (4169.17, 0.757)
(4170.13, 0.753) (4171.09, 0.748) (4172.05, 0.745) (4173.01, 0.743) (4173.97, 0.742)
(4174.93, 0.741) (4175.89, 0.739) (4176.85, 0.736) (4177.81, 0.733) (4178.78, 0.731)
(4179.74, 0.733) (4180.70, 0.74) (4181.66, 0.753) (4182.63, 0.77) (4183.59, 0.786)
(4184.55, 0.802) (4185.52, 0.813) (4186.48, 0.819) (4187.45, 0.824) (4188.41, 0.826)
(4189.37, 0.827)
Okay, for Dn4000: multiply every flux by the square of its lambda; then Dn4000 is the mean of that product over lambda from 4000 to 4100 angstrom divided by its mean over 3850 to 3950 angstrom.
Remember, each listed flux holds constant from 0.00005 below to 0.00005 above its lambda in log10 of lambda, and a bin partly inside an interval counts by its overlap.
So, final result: 1.65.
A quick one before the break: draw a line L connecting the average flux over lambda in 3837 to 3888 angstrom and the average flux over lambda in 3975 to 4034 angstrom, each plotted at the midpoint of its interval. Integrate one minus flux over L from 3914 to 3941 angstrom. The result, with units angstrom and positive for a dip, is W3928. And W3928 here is 6.9 angstrom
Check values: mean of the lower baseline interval 0.474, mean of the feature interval 0.431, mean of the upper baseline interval 0.714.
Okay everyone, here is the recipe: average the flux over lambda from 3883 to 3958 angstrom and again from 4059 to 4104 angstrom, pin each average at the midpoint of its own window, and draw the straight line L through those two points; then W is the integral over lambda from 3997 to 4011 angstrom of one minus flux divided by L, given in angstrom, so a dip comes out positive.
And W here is -2.5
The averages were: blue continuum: 0.502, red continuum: 0.73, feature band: 0.73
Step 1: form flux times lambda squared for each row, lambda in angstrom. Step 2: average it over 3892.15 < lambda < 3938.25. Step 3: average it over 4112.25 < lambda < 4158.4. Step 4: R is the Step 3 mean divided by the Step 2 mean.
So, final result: 1.69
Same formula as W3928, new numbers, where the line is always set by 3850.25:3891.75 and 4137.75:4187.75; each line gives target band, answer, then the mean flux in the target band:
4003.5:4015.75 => -3.2 angstrom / 0.756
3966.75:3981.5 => 3.9 angstrom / 0.419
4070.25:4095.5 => -3.7 angstrom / 0.761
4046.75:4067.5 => -3.0 angstrom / 0.735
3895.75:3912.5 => -2.0 angstrom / 0.568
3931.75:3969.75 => 6.1 angstrom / 0.46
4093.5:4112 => 0.3 angstrom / 0.67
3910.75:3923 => -1.5 angstrom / 0.582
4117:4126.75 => -0.8 angstrom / 0.753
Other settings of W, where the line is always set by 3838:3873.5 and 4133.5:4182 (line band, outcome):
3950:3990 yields 4.5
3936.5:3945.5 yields 1.4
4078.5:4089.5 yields -1.8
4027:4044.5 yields -3.2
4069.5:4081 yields -1.3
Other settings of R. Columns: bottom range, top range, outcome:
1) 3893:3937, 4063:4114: 1.60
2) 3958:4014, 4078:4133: 1.32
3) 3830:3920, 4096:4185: 1.69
